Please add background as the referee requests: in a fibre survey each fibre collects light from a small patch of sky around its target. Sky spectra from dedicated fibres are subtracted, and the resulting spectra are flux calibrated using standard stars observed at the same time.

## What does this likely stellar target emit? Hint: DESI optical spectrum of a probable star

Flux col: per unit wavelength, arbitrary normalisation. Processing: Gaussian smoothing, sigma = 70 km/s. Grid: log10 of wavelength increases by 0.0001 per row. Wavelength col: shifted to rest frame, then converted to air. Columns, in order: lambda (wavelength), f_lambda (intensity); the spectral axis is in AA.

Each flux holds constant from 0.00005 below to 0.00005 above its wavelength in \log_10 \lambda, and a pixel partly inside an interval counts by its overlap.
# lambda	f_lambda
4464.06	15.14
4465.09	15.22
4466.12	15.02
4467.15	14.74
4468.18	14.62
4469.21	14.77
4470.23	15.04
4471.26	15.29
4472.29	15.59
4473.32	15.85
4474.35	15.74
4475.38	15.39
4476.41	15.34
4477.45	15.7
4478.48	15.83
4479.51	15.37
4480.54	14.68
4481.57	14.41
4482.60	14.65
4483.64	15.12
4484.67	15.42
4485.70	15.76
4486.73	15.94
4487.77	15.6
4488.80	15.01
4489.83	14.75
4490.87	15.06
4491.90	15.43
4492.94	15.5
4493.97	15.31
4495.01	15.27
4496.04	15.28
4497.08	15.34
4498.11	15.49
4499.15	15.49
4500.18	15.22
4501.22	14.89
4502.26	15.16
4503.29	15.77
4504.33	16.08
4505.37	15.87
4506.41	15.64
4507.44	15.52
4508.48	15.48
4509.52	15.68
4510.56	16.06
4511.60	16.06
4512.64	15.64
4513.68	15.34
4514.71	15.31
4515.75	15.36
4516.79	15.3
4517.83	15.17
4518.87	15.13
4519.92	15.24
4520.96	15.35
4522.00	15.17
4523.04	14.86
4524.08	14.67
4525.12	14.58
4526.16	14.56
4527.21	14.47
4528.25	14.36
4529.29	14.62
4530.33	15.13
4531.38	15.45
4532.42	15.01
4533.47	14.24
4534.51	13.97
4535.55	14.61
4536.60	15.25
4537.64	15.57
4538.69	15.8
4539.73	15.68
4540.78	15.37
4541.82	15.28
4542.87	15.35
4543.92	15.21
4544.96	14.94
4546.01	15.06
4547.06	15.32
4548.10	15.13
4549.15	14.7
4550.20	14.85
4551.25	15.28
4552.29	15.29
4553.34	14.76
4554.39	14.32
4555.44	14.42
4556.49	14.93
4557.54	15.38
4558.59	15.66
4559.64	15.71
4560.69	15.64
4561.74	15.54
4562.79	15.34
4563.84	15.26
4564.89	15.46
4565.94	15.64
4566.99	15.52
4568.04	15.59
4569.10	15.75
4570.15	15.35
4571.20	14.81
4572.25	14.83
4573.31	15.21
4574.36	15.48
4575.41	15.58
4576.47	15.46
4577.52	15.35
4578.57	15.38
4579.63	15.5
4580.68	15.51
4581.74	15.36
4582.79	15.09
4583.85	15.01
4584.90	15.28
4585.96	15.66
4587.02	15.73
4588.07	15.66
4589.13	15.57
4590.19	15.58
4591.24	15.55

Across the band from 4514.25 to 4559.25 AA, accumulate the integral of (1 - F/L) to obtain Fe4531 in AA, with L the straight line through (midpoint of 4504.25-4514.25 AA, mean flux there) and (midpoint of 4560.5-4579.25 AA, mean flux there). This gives 1.6 AA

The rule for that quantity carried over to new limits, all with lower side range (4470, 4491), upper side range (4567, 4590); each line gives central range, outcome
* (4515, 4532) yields 0.42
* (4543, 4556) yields 0.35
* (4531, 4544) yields 0.19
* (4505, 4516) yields -0.21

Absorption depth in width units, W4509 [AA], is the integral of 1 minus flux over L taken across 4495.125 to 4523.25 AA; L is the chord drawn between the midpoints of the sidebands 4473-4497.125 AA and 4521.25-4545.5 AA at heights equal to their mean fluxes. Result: -0.6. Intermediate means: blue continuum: 15.3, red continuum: 15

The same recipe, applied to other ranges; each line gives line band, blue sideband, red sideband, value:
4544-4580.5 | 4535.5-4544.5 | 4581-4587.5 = 0.26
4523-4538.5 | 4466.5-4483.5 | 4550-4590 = 0.50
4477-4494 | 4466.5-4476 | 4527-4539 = -0.13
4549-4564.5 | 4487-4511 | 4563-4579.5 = 0.24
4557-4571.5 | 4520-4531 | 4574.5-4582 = -0.19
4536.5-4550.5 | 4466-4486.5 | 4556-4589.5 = 0.09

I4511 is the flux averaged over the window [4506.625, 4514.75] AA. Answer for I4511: 15.7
